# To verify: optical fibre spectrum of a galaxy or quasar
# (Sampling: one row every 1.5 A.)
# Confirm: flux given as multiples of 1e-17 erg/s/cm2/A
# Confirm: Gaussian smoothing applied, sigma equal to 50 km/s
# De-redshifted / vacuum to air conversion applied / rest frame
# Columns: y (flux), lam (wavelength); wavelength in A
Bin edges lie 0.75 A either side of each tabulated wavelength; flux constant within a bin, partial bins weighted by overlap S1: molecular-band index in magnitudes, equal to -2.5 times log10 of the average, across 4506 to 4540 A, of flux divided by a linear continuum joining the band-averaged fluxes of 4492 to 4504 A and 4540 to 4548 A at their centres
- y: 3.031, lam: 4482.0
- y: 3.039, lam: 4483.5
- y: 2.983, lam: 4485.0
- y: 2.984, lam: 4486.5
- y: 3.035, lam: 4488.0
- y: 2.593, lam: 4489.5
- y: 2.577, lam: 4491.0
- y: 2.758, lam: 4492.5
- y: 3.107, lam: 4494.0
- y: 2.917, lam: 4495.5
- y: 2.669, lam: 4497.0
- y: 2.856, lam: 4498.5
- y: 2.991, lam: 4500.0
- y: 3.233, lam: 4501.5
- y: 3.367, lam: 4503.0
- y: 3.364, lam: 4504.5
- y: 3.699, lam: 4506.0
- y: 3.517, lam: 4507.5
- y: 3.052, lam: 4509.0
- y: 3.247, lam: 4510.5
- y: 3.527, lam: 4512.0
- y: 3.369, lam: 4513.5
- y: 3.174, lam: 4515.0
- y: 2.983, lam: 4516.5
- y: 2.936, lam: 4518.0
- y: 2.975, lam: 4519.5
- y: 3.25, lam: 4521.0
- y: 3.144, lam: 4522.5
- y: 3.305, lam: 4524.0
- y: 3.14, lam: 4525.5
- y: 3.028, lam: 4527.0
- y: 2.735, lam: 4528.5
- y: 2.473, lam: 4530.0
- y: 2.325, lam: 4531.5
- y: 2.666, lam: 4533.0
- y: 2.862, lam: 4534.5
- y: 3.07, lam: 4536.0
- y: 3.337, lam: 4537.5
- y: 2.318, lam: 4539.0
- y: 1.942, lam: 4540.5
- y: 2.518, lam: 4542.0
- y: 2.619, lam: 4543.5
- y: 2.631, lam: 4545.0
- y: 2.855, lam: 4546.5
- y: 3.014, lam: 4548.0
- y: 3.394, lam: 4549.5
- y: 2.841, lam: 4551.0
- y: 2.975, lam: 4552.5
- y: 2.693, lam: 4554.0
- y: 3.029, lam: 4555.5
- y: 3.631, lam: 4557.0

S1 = -0.09 mag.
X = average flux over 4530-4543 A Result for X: 2.62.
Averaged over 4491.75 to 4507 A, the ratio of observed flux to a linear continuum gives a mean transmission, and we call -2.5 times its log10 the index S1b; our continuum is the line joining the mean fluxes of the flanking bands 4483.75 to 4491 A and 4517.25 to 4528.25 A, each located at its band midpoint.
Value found -0.05 mag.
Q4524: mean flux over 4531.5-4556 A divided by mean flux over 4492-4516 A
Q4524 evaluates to 0.9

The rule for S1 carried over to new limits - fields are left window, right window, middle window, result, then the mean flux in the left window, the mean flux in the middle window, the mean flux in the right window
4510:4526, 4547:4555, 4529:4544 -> 0.17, 3.19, 2.61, 2.98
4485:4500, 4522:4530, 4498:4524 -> -0.10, 2.85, 3.22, 3.01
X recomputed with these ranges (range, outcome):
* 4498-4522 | 3.22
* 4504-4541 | 3.02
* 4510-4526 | 3.19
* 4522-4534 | 2.85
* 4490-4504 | 2.94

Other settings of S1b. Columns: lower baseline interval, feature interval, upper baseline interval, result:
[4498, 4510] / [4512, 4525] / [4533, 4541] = -0.047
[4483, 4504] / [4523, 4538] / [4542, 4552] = -0.001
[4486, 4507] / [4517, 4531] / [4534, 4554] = -0.036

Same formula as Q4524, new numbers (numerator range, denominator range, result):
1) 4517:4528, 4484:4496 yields 1.08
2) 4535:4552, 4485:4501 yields 0.97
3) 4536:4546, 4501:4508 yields 0.76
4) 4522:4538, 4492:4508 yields 0.93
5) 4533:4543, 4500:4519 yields 0.82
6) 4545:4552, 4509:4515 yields 0.90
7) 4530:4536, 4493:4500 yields 0.92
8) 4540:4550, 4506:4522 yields 0.84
